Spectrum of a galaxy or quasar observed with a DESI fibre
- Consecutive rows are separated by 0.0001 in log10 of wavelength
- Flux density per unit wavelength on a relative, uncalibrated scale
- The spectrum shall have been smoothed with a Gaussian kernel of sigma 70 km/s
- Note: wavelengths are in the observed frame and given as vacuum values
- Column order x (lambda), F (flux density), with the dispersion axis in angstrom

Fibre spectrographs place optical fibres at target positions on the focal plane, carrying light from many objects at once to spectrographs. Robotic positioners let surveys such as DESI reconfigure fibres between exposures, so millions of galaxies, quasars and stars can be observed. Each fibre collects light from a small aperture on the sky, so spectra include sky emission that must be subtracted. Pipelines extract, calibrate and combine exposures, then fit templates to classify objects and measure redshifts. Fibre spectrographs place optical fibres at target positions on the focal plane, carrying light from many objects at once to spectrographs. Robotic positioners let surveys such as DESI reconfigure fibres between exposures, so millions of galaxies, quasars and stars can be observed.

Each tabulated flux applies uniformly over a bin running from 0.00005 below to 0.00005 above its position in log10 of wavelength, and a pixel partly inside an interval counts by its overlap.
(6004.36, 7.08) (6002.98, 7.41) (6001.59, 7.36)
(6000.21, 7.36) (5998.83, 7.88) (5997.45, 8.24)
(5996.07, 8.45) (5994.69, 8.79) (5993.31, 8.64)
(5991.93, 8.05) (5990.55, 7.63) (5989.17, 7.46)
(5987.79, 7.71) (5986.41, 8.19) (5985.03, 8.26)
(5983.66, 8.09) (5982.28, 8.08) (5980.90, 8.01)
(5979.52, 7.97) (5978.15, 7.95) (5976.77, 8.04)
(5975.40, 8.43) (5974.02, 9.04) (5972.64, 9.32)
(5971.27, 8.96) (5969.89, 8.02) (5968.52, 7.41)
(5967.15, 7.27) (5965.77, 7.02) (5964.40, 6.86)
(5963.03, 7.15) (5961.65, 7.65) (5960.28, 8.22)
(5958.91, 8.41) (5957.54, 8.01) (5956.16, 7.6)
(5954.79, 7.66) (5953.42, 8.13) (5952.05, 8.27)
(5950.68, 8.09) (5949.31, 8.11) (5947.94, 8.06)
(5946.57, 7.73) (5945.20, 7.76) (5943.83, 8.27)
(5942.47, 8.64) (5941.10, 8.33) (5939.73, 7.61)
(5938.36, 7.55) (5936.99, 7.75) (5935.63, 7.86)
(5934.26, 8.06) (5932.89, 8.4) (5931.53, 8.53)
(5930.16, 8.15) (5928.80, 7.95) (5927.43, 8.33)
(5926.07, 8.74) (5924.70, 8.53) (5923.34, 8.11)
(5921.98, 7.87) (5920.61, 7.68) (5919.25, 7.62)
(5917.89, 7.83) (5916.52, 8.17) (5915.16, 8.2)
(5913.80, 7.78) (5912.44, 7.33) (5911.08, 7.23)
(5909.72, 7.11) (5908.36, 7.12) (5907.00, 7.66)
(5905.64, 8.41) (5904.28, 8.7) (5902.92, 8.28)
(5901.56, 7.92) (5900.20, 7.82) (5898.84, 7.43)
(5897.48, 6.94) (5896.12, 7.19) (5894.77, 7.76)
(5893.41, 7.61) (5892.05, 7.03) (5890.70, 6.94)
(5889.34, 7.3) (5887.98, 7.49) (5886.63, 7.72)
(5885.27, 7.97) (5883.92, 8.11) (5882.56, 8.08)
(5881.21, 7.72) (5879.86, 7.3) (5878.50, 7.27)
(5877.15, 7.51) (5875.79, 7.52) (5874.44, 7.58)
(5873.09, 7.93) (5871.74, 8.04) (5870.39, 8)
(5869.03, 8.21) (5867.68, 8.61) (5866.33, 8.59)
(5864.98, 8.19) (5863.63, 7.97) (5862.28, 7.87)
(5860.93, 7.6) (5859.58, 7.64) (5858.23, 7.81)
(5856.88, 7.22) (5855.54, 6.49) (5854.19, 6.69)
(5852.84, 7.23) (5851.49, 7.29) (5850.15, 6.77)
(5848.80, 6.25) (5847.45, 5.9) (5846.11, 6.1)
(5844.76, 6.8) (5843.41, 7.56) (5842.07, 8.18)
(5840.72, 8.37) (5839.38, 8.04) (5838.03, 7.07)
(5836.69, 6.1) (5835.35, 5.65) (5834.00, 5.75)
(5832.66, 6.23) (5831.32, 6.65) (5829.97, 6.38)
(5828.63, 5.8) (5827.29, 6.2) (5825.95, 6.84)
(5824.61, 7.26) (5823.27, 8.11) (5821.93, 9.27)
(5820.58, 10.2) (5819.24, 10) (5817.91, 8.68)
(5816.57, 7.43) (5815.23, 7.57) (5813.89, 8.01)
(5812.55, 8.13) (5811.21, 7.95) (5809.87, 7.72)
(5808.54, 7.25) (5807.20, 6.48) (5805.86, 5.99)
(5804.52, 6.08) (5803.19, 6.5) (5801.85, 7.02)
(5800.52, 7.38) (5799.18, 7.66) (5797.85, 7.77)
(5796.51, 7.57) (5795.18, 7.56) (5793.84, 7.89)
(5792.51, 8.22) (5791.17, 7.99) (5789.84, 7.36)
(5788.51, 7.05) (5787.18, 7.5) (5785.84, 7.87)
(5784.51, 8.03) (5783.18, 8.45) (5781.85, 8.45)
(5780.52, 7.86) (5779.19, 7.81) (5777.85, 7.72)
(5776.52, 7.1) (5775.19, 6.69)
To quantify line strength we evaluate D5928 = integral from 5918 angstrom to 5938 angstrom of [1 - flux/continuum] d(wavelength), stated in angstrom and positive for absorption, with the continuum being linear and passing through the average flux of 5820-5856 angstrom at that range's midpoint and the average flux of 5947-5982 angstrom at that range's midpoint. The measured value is -1.0 angstrom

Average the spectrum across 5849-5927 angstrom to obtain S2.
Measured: 7.69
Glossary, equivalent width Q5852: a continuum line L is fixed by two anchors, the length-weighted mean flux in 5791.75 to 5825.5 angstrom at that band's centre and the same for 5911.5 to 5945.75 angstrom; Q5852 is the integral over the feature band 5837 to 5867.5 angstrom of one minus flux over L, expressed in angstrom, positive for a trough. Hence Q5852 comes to 1.9 angstrom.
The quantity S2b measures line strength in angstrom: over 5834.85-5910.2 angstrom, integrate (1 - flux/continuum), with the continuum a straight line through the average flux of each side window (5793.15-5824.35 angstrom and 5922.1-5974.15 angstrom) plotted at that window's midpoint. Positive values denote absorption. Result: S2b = 3.6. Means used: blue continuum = 7.74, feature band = 7.5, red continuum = 8.03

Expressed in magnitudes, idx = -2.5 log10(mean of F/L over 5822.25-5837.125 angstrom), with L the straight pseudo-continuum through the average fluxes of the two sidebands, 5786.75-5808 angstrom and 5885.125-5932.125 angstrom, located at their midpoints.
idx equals 0.14 mag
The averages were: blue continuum 7.25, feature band 6.53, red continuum 7.78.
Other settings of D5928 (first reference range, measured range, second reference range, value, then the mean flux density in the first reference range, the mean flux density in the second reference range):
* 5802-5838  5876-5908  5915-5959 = 0.4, 7.23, 8.05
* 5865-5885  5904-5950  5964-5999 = 0.1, 7.9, 8.08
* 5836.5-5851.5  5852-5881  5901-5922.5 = -1.5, 7.06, 7.81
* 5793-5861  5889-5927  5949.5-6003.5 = -0.4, 7.26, 7.98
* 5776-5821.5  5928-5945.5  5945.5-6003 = -0.3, 7.72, 7.98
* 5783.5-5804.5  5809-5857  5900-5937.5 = 2.4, 7.53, 7.97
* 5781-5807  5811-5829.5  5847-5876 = -1.1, 7.48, 7.53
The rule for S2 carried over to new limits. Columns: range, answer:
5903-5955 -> 7.99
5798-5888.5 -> 7.42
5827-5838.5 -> 6.19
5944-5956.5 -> 7.96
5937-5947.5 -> 7.97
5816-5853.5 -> 7.22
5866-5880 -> 7.87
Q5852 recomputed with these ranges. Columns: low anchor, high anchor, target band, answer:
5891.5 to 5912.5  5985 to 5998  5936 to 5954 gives -0.37 angstrom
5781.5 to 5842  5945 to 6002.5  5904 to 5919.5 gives 0.08 angstrom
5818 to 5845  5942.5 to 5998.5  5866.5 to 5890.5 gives -0.63 angstrom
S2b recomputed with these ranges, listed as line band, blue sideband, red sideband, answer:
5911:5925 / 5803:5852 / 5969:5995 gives -0.1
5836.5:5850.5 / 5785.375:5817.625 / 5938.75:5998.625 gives 1.0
